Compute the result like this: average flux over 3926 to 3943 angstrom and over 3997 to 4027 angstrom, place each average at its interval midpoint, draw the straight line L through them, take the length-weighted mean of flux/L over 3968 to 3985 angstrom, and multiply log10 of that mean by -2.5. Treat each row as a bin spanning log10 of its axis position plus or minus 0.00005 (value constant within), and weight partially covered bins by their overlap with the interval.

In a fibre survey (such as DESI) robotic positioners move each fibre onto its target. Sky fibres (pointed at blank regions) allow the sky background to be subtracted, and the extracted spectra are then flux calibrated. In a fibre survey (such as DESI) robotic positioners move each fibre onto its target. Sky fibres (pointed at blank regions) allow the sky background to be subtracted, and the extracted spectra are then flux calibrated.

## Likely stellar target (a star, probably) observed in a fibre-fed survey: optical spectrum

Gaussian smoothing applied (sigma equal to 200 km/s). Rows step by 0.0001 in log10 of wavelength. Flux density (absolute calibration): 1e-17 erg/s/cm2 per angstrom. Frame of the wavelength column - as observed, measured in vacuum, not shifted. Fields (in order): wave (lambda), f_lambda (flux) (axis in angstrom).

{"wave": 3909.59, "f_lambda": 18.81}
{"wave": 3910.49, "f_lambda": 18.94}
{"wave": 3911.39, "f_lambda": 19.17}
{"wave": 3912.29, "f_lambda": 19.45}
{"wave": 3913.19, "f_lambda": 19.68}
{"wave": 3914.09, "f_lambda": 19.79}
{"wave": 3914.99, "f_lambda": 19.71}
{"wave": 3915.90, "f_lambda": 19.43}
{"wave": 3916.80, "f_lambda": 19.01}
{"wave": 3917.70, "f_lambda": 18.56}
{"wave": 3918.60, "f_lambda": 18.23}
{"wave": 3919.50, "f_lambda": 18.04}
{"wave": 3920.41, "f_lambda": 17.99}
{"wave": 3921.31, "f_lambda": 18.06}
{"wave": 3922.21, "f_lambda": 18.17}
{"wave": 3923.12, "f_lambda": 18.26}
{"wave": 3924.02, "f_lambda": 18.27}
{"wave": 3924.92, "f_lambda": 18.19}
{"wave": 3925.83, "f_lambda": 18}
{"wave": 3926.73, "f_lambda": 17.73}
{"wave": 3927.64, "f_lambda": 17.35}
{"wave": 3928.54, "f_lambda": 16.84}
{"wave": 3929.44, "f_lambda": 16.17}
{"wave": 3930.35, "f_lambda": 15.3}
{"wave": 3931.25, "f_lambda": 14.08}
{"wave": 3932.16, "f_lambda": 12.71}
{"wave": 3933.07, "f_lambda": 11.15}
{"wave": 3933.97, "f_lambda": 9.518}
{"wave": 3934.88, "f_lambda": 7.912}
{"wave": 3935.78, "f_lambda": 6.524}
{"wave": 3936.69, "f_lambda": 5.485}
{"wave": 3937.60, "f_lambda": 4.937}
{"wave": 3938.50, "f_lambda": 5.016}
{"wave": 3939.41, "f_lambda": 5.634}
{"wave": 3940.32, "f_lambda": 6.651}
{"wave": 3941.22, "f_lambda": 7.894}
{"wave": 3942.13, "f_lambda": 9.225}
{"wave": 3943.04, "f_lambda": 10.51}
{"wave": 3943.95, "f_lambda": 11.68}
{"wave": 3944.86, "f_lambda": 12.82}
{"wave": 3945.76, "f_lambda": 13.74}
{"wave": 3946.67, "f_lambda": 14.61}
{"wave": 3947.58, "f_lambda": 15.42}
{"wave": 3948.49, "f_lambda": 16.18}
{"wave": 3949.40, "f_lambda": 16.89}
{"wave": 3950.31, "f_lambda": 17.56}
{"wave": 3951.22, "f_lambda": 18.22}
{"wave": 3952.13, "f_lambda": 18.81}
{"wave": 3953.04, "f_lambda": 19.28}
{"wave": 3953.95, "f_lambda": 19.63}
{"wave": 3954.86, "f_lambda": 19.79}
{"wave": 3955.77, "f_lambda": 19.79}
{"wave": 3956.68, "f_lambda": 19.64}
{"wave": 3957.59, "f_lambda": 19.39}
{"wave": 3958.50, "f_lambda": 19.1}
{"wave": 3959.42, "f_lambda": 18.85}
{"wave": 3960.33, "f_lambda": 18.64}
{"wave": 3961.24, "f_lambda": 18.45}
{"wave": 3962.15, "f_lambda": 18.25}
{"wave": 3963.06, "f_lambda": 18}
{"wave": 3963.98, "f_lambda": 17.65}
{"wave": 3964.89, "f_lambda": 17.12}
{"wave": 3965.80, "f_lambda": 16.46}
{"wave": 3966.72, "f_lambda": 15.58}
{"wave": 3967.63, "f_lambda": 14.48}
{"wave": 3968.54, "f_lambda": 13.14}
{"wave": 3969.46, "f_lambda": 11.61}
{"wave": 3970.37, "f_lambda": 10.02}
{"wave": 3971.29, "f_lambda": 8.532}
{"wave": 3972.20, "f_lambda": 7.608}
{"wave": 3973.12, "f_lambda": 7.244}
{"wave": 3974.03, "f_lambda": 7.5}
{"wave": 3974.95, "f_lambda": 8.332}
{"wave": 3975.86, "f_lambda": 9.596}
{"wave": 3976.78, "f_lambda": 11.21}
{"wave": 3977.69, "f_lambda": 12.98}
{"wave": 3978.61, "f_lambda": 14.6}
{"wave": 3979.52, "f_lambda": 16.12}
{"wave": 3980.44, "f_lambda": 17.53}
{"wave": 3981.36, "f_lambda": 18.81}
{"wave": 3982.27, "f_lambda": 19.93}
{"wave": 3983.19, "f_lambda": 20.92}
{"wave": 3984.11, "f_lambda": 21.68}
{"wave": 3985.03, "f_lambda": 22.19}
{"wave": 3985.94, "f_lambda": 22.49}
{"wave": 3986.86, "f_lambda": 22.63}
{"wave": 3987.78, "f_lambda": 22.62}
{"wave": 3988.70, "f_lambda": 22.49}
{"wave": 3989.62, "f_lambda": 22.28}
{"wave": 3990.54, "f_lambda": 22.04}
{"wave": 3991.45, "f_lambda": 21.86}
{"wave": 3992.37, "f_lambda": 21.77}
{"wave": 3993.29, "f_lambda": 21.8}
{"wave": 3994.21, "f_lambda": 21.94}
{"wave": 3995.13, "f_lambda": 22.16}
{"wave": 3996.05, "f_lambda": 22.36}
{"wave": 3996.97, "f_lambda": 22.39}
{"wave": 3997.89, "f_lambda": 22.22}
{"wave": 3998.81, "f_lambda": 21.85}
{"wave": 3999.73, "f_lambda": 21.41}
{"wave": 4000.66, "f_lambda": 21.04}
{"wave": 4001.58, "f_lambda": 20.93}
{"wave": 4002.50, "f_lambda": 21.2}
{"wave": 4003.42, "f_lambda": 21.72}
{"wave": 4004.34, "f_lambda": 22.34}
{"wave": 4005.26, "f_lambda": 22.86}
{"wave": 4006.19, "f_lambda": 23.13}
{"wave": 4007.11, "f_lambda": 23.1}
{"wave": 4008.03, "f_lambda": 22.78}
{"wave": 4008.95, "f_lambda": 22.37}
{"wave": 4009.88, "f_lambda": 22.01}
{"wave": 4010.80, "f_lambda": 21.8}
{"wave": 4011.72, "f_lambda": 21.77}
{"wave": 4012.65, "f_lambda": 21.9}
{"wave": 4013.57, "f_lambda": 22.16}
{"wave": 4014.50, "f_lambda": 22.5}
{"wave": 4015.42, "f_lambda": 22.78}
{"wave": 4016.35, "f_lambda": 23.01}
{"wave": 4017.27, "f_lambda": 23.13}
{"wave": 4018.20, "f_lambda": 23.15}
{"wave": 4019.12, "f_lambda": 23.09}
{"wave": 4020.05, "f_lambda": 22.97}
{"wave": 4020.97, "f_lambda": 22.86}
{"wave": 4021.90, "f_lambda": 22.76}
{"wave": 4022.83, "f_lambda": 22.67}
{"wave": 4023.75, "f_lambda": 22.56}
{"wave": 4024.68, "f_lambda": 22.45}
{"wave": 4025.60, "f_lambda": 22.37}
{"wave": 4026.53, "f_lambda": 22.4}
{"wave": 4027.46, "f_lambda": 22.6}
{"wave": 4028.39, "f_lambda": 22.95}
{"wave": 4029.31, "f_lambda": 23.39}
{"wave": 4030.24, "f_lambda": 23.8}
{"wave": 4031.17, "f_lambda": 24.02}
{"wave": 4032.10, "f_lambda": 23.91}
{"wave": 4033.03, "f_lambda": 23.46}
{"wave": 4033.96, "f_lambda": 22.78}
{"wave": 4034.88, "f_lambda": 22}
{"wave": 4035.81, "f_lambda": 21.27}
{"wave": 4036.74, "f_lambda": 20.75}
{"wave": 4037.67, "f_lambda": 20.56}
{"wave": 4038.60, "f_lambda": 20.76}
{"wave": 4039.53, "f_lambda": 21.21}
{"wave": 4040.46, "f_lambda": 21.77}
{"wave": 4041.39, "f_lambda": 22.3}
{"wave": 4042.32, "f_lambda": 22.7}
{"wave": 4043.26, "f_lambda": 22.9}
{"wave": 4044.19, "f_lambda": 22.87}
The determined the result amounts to 0.27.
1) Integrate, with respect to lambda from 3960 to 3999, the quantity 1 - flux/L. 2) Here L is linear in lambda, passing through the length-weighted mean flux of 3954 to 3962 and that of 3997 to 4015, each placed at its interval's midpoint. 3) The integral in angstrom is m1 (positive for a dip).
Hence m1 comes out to 6.1 angstrom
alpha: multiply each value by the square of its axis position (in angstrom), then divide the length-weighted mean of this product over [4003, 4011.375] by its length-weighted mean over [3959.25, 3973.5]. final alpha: 1.59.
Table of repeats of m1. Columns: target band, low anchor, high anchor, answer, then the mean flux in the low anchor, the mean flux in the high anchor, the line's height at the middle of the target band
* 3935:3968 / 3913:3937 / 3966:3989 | 1.9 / 15.9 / 15.2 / 15.5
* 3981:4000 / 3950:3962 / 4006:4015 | -0.6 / 19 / 22.3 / 21.1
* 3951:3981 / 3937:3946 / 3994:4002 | -3.4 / 8.65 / 21.8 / 14.3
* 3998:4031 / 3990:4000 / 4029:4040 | -0.5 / 22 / 22.3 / 22.2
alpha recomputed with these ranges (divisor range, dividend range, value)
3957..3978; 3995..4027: 1.64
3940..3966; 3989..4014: 1.39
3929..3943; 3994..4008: 2.47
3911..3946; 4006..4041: 1.66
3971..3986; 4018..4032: 1.63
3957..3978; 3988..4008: 1.61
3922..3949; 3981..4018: 1.82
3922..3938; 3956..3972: 1.20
